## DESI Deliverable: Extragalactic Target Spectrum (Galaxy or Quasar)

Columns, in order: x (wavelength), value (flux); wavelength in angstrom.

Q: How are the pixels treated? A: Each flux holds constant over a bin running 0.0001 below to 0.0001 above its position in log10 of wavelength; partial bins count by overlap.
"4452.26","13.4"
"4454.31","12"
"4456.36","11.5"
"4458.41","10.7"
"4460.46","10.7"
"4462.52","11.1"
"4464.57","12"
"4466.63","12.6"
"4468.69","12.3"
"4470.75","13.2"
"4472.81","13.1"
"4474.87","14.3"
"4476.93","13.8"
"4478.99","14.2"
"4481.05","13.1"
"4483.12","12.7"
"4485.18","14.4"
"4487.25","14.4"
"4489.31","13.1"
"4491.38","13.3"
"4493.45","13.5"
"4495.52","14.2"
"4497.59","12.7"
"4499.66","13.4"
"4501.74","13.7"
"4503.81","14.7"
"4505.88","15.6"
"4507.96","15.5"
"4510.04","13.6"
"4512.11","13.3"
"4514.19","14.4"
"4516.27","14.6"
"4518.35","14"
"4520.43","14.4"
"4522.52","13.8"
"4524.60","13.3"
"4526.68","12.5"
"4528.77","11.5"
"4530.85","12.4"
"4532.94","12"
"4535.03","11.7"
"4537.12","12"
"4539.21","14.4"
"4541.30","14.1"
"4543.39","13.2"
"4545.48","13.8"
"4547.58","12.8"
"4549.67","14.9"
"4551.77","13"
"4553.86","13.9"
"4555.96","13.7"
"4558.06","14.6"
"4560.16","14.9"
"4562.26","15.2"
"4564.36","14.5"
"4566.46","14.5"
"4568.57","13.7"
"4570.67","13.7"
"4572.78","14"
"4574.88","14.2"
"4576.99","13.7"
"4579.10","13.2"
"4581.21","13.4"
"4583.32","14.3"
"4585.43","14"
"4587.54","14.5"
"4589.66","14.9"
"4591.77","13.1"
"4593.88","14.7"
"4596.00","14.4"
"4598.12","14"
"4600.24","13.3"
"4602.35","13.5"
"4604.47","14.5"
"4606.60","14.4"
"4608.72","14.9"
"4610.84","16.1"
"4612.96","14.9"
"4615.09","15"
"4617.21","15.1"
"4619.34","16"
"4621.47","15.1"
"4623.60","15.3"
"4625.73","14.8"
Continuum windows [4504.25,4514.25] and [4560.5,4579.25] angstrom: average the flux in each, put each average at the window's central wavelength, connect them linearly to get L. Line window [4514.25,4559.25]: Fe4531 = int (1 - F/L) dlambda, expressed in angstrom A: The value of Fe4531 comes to 2.99 angstrom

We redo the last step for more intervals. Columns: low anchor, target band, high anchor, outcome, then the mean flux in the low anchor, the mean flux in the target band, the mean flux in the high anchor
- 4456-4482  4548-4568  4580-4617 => -0.72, 12.5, 14.3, 14.4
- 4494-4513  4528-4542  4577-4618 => 1.56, 14.1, 12.6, 14.3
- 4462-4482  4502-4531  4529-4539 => -3.37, 13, 13.9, 12.2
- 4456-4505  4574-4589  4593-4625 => 0.48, 13.1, 13.9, 14.7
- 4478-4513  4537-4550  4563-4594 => 0.29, 13.9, 13.6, 14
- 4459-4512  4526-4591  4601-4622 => 2.85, 13.4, 13.7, 14.9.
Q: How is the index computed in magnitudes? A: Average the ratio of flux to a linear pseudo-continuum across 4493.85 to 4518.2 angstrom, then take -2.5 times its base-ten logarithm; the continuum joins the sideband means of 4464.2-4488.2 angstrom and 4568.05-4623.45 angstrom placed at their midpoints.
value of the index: -0.04 mag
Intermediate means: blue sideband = 13.4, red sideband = 14.4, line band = 14.1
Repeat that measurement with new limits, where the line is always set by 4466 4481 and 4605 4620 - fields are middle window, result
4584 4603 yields 0.06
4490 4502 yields 0.02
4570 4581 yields 0.07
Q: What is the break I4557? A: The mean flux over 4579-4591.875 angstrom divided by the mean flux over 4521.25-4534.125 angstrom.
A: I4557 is 1.11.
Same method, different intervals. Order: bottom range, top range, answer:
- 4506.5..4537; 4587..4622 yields 1.09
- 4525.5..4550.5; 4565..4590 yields 1.08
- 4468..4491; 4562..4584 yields 1.03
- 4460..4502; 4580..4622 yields 1.10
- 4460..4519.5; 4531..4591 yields 1.02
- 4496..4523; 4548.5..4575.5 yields 1.01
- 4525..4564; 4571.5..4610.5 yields 1.05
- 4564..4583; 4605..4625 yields 1.09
